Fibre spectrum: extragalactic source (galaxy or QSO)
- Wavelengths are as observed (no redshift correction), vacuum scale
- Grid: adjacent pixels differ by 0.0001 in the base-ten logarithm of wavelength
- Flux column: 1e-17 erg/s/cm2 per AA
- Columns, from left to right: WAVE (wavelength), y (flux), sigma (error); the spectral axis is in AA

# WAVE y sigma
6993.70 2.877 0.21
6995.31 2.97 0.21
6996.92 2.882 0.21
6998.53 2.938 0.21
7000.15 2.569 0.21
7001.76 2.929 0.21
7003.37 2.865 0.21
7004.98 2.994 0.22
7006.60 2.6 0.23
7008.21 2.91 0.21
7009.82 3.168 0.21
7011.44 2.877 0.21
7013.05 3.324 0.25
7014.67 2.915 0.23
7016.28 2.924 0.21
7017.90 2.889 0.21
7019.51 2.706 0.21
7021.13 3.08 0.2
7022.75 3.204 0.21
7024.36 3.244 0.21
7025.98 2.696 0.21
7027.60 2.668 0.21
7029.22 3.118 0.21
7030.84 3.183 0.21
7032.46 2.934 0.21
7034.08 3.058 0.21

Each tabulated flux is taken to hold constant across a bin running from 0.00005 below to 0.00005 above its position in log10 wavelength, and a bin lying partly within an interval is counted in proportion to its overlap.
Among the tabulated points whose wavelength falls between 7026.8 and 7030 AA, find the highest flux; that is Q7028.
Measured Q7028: 3.118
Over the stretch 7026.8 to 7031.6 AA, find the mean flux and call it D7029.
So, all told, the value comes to 2.99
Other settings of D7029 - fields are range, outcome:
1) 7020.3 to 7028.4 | 2.98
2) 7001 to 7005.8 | 2.93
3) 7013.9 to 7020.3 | 2.86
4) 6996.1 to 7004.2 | 2.84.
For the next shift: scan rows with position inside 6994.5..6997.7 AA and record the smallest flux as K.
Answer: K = 2.882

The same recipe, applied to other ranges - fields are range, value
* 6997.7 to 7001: 2.569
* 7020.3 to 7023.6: 3.08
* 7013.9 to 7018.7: 2.889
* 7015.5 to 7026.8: 2.696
